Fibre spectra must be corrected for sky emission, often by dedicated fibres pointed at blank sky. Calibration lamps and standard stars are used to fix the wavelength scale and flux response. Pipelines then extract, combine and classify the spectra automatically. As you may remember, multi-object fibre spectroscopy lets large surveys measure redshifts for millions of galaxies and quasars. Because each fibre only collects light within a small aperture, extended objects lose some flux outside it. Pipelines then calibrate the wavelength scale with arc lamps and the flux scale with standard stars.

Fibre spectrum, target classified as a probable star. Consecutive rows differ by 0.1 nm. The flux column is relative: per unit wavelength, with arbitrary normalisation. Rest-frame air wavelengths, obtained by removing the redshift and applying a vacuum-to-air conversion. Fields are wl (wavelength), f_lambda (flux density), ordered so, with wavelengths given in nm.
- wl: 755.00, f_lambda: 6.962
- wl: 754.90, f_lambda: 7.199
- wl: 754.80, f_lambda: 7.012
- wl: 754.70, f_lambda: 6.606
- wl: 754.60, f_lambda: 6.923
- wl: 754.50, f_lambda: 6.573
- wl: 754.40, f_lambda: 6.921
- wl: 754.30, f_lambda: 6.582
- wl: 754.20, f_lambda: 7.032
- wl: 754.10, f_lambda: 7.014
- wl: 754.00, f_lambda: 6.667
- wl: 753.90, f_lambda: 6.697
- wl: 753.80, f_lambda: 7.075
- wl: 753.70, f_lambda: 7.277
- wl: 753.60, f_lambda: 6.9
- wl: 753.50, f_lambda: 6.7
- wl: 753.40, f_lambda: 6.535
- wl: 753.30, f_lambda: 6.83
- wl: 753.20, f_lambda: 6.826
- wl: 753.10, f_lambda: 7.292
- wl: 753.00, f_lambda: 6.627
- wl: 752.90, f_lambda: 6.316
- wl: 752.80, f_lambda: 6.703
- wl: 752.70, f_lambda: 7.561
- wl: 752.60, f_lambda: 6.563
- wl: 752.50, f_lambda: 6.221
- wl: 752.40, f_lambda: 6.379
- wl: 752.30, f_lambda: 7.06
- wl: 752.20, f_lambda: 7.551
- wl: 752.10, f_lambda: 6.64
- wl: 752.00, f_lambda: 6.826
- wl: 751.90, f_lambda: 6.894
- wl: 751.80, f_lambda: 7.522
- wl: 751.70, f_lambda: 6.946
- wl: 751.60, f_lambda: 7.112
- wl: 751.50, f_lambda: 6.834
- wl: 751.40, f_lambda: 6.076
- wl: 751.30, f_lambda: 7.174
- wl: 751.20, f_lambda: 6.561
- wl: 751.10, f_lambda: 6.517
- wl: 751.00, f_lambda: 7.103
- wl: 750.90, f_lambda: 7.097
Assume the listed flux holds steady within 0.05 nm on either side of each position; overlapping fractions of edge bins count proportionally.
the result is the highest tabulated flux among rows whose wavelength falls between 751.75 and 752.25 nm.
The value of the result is 7.551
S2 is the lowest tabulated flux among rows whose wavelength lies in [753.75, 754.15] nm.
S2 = 6.667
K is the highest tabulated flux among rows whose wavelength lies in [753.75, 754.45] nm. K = 7.075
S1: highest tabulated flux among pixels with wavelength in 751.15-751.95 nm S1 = 7.522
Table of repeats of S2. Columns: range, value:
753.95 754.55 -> 6.573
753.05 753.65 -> 6.535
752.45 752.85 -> 6.221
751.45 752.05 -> 6.826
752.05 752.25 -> 6.64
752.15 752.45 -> 6.379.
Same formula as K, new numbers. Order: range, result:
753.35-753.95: 7.277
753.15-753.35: 6.83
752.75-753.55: 7.292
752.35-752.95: 7.561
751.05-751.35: 7.174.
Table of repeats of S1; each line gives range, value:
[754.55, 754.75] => 6.923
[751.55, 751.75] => 7.112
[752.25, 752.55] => 7.06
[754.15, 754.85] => 7.032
